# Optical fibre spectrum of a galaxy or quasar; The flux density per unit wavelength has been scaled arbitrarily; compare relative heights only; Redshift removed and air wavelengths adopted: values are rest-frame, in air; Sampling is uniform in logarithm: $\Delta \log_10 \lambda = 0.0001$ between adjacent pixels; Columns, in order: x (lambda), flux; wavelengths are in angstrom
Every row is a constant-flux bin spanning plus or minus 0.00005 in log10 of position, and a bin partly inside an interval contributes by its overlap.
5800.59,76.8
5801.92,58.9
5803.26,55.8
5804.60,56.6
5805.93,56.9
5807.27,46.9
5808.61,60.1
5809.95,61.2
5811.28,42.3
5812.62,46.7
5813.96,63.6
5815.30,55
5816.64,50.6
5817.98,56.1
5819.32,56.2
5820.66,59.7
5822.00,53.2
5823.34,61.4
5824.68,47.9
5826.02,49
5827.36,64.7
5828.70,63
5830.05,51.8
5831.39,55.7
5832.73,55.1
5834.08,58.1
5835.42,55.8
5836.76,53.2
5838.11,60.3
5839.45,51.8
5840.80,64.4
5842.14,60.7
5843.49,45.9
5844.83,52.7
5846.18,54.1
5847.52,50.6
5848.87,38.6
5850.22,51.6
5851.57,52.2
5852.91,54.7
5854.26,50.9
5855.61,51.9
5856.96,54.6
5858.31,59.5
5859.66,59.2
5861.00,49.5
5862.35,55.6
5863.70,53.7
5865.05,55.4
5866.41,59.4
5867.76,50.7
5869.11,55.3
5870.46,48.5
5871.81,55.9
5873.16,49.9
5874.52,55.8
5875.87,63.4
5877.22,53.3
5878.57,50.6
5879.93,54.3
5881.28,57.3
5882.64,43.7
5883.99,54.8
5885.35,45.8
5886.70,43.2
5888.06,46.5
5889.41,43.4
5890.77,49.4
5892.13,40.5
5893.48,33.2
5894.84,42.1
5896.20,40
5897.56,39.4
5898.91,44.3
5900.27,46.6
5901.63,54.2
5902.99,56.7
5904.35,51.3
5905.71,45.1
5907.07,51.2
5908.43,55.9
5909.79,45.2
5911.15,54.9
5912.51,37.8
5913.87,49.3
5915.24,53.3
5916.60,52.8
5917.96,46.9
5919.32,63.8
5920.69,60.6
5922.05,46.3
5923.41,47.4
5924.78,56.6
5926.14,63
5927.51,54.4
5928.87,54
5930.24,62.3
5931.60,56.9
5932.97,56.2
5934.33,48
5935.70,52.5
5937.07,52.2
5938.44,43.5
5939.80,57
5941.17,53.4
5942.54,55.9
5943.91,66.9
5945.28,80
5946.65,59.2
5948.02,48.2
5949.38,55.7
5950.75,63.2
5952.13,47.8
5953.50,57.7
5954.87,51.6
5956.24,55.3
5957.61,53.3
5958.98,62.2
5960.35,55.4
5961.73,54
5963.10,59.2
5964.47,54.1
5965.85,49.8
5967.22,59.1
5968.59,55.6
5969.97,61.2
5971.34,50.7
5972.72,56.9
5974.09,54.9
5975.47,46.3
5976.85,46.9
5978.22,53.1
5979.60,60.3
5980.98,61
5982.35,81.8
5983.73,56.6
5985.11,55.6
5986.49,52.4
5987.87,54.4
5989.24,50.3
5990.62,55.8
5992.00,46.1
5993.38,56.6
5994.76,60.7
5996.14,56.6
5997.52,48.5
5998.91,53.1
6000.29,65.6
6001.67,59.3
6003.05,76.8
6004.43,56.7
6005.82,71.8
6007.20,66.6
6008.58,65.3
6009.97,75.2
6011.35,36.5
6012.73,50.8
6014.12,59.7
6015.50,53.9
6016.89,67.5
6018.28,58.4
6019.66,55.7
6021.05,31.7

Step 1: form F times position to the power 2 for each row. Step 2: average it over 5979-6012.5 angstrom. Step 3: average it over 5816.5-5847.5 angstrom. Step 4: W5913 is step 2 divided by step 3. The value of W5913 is 1.1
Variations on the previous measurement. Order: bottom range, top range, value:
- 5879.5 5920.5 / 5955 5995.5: 1.19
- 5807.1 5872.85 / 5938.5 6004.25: 1.09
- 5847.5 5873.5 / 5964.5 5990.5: 1.10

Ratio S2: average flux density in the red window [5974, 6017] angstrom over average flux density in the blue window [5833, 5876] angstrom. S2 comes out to 1.1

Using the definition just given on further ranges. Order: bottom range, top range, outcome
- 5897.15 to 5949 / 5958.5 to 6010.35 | 1.09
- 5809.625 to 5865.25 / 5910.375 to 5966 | 1.01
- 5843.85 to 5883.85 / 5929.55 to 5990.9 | 1.06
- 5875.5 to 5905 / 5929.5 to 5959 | 1.18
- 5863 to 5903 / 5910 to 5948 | 1.11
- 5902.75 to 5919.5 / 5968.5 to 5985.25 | 1.13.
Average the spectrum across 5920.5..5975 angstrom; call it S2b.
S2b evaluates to 55.7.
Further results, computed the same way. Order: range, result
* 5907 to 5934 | 53.4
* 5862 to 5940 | 51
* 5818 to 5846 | 56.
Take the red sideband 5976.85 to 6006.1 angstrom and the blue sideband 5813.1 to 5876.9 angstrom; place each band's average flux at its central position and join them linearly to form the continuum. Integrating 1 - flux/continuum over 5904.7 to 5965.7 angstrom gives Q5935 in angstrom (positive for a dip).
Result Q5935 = 2.6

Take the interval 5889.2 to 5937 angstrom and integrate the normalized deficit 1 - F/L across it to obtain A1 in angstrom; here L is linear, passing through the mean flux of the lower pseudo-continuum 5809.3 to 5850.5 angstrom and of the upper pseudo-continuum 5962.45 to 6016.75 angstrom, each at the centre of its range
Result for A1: 5.0 angstrom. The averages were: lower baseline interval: 54.6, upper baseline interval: 57.4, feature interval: 50.3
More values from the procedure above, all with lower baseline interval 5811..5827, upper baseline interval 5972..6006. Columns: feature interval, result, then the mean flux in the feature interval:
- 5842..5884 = 1.3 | 53.1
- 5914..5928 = 0.4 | 54.3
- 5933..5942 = 0.8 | 51.6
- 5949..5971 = 0.3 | 55.9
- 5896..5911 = 1.9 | 48.7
